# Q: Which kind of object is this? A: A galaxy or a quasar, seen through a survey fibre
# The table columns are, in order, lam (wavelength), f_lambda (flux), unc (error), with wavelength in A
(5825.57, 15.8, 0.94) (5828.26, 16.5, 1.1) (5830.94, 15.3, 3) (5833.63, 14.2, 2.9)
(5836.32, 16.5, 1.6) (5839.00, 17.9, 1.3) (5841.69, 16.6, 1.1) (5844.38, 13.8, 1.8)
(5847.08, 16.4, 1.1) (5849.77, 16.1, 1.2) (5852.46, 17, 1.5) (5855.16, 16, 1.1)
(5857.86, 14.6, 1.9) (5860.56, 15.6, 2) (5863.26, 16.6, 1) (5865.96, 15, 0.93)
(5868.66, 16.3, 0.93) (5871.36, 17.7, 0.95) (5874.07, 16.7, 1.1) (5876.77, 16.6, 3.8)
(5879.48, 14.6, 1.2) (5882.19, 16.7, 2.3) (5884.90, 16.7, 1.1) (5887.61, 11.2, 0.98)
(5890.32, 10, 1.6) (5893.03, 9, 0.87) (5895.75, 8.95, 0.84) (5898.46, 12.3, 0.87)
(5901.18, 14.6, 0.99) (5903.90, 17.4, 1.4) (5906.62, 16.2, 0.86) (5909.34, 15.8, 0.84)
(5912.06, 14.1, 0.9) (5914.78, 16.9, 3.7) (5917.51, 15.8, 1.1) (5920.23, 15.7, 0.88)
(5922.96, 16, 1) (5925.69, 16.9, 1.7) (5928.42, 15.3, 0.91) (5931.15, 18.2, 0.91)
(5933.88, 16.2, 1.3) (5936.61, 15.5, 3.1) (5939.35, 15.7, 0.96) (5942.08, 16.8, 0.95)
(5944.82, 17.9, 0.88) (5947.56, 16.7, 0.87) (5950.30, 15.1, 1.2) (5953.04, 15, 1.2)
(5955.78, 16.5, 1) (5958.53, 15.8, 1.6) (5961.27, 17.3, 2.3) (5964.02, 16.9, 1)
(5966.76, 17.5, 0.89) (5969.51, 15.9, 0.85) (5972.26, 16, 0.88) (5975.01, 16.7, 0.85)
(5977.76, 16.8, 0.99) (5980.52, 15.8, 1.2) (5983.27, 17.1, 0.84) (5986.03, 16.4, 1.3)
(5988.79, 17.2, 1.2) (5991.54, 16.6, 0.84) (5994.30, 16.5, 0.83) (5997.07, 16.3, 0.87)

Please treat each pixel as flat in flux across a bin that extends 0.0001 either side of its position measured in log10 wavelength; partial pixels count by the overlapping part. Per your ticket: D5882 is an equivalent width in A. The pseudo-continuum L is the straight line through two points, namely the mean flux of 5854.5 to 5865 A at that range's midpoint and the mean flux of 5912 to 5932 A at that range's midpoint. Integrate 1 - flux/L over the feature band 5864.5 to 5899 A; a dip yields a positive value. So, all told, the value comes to 3.9 A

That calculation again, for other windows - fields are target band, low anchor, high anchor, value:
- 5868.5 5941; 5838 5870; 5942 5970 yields 5.2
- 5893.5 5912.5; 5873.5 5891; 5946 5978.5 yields 1.5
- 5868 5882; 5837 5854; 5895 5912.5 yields -1.0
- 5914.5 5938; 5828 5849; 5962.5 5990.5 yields 0.2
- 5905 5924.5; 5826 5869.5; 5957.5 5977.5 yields 0.6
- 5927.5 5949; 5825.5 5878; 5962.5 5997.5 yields -0.2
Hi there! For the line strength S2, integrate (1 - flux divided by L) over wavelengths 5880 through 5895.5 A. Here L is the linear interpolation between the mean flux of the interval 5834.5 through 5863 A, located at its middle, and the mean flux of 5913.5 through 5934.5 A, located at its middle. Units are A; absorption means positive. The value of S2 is 3.5 A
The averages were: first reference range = 16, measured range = 12.5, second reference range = 16.4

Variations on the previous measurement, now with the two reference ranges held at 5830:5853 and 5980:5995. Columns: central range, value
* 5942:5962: 0.2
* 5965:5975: 0.0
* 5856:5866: 0.3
